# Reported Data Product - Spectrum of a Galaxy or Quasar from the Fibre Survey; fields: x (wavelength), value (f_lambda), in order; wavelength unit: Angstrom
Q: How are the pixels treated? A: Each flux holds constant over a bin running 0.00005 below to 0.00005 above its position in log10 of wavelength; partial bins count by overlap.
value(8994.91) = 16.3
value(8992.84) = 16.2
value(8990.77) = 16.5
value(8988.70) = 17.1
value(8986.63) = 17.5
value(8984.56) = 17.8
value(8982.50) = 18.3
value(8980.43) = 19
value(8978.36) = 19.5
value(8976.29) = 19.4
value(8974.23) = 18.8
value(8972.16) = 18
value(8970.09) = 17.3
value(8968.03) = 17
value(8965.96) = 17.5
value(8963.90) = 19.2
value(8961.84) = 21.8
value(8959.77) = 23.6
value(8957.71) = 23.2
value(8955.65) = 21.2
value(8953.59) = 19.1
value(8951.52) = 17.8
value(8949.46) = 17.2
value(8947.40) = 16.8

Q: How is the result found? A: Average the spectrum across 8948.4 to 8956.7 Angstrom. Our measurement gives 18.8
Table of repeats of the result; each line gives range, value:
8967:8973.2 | 17.4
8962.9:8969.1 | 17.9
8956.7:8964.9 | 22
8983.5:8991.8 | 17.2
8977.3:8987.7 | 18.4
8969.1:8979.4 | 18.6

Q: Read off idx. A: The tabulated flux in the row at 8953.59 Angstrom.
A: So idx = 19.1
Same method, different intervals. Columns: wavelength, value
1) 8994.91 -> 16.3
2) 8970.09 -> 17.3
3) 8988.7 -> 17.1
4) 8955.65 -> 21.2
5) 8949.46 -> 17.2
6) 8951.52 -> 17.8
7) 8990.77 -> 16.5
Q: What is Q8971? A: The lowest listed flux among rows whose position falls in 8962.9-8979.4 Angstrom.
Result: 17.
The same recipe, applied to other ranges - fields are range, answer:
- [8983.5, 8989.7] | 17.1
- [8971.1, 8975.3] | 18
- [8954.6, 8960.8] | 21.2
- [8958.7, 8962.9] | 21.8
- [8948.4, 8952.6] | 17.2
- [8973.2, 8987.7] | 17.5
